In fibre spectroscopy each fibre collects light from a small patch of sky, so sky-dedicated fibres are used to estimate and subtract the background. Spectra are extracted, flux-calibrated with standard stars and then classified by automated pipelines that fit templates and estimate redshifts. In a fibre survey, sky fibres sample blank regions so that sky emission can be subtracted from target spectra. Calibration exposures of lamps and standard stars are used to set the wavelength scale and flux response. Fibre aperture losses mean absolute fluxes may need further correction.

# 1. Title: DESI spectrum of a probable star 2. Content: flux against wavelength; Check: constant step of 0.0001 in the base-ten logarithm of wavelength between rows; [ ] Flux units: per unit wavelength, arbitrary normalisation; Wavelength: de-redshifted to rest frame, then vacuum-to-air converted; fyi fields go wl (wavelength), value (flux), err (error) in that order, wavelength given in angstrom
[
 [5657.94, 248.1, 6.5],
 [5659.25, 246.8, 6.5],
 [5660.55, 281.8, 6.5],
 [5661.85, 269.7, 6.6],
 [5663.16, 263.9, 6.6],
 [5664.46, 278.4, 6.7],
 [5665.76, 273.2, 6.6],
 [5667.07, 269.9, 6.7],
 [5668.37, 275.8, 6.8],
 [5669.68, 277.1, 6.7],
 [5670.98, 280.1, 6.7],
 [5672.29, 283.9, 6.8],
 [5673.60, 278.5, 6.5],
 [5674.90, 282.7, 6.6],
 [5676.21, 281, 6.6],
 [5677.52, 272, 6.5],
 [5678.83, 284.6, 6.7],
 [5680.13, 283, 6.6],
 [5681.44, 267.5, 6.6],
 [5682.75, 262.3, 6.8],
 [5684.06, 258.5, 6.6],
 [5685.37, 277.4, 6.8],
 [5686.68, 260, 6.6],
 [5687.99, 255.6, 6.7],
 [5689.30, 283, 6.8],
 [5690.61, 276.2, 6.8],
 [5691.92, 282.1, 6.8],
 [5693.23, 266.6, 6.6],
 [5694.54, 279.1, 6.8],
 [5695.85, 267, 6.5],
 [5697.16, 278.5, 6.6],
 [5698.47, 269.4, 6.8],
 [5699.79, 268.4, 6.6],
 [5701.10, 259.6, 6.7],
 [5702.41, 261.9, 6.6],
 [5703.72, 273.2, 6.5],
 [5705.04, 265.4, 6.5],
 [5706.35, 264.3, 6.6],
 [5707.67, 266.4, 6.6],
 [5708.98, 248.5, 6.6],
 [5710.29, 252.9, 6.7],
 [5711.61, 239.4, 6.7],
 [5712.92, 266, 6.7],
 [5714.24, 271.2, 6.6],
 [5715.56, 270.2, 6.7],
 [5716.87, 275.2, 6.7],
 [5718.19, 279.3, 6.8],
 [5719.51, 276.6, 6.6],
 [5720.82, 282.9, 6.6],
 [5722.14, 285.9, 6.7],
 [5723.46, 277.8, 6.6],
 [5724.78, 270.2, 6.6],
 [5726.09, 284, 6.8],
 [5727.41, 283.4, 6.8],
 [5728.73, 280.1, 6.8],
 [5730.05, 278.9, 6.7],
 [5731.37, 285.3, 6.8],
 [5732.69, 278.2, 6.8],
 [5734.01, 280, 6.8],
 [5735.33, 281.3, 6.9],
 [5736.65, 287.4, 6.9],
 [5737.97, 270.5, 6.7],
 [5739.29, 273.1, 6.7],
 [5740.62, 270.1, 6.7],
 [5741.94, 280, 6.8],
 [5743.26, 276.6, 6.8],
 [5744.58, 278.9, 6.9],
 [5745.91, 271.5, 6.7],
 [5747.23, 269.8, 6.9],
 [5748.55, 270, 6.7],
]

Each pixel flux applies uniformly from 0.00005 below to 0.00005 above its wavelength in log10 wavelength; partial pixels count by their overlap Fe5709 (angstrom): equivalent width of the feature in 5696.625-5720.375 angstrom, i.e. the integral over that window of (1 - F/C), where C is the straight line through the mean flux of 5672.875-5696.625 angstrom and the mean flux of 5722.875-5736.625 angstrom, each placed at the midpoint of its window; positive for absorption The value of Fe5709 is 0.9 angstrom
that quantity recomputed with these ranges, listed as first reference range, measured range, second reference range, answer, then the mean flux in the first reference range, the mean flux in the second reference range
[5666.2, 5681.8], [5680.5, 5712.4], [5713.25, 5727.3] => 1.33 angstrom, 278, 277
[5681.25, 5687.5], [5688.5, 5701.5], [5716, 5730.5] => -0.22 angstrom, 264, 279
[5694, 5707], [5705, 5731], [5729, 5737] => 0.42 angstrom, 269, 282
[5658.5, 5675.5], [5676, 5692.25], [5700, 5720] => -0.12 angstrom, 274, 265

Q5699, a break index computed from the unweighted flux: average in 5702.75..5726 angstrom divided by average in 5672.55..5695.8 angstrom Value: 1.0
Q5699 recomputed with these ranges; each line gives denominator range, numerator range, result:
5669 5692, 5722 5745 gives 1.02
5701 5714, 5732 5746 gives 1.07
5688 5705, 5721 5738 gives 1.03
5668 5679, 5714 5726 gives 0.99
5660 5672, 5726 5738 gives 1.02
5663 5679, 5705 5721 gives 0.96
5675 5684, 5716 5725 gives 1.02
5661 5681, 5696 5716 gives 0.95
